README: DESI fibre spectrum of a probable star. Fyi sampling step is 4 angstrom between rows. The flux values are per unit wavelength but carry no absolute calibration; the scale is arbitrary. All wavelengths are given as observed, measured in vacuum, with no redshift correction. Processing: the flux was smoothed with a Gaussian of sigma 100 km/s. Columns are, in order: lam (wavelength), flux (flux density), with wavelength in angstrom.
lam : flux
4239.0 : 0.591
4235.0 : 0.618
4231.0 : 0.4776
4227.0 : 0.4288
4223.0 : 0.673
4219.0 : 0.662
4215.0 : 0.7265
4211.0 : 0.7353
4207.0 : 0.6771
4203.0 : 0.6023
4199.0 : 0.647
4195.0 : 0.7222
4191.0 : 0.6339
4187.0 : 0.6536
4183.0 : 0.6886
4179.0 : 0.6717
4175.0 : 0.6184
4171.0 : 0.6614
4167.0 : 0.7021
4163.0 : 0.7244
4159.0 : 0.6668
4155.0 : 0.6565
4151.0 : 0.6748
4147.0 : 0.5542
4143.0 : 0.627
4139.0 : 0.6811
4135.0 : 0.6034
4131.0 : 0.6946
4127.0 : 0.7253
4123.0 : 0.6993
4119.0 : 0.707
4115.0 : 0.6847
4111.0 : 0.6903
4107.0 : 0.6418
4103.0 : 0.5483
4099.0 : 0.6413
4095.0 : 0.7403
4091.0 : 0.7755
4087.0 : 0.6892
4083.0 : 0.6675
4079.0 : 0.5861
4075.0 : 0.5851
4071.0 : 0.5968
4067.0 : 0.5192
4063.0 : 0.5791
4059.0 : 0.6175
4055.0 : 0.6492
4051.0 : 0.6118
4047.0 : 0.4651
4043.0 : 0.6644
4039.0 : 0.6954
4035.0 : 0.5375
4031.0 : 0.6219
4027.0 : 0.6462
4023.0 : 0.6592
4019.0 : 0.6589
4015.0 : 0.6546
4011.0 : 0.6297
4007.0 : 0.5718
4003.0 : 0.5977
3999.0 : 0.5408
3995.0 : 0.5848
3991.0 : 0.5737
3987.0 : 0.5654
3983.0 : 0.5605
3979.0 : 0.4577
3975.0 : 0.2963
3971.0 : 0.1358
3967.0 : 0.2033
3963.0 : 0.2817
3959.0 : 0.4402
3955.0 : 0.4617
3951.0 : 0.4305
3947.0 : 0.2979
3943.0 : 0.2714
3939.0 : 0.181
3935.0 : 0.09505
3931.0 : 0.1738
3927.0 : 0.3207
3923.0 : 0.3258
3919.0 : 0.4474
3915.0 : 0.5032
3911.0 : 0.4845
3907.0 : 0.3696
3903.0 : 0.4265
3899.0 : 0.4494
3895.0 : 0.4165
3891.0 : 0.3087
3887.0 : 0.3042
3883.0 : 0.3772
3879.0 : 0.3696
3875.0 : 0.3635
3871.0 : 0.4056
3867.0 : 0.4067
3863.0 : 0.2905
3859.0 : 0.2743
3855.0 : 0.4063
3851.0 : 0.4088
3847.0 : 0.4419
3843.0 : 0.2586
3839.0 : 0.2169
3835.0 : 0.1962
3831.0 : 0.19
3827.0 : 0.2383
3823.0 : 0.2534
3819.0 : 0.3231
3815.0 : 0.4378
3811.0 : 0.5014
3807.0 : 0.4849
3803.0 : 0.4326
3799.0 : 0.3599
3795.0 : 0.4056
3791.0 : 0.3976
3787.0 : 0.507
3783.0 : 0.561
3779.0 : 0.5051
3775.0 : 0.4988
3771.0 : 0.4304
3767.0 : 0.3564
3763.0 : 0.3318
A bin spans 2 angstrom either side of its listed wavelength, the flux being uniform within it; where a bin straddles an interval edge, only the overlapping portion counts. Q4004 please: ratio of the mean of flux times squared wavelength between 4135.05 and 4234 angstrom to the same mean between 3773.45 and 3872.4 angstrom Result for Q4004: 2.1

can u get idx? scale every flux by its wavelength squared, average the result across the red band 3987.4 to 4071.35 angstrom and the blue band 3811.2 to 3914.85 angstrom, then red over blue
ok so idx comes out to 1.9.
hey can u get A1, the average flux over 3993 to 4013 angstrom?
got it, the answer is 0.585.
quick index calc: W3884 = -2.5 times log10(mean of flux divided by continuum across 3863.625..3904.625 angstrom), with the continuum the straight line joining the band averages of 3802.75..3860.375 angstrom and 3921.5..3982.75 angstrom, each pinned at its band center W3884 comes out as -0.19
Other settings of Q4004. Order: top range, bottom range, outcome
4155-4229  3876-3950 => 2.22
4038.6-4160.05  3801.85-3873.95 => 2.15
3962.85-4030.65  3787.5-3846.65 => 1.66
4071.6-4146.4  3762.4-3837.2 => 1.99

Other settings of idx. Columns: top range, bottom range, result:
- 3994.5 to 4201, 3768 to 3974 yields 2.02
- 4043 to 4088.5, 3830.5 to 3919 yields 1.82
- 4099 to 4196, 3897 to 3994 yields 1.99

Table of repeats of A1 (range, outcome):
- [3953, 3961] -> 0.451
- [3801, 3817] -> 0.464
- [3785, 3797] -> 0.437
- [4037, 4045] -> 0.68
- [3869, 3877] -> 0.385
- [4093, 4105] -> 0.643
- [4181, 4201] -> 0.669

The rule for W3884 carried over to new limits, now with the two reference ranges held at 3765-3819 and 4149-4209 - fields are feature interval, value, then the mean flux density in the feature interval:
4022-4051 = -0.05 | 0.611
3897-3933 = 0.31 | 0.389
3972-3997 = 0.14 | 0.492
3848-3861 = 0.29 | 0.369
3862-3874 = 0.30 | 0.374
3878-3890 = 0.40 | 0.345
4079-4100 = -0.13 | 0.695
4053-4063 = -0.04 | 0.622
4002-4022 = -0.10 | 0.626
